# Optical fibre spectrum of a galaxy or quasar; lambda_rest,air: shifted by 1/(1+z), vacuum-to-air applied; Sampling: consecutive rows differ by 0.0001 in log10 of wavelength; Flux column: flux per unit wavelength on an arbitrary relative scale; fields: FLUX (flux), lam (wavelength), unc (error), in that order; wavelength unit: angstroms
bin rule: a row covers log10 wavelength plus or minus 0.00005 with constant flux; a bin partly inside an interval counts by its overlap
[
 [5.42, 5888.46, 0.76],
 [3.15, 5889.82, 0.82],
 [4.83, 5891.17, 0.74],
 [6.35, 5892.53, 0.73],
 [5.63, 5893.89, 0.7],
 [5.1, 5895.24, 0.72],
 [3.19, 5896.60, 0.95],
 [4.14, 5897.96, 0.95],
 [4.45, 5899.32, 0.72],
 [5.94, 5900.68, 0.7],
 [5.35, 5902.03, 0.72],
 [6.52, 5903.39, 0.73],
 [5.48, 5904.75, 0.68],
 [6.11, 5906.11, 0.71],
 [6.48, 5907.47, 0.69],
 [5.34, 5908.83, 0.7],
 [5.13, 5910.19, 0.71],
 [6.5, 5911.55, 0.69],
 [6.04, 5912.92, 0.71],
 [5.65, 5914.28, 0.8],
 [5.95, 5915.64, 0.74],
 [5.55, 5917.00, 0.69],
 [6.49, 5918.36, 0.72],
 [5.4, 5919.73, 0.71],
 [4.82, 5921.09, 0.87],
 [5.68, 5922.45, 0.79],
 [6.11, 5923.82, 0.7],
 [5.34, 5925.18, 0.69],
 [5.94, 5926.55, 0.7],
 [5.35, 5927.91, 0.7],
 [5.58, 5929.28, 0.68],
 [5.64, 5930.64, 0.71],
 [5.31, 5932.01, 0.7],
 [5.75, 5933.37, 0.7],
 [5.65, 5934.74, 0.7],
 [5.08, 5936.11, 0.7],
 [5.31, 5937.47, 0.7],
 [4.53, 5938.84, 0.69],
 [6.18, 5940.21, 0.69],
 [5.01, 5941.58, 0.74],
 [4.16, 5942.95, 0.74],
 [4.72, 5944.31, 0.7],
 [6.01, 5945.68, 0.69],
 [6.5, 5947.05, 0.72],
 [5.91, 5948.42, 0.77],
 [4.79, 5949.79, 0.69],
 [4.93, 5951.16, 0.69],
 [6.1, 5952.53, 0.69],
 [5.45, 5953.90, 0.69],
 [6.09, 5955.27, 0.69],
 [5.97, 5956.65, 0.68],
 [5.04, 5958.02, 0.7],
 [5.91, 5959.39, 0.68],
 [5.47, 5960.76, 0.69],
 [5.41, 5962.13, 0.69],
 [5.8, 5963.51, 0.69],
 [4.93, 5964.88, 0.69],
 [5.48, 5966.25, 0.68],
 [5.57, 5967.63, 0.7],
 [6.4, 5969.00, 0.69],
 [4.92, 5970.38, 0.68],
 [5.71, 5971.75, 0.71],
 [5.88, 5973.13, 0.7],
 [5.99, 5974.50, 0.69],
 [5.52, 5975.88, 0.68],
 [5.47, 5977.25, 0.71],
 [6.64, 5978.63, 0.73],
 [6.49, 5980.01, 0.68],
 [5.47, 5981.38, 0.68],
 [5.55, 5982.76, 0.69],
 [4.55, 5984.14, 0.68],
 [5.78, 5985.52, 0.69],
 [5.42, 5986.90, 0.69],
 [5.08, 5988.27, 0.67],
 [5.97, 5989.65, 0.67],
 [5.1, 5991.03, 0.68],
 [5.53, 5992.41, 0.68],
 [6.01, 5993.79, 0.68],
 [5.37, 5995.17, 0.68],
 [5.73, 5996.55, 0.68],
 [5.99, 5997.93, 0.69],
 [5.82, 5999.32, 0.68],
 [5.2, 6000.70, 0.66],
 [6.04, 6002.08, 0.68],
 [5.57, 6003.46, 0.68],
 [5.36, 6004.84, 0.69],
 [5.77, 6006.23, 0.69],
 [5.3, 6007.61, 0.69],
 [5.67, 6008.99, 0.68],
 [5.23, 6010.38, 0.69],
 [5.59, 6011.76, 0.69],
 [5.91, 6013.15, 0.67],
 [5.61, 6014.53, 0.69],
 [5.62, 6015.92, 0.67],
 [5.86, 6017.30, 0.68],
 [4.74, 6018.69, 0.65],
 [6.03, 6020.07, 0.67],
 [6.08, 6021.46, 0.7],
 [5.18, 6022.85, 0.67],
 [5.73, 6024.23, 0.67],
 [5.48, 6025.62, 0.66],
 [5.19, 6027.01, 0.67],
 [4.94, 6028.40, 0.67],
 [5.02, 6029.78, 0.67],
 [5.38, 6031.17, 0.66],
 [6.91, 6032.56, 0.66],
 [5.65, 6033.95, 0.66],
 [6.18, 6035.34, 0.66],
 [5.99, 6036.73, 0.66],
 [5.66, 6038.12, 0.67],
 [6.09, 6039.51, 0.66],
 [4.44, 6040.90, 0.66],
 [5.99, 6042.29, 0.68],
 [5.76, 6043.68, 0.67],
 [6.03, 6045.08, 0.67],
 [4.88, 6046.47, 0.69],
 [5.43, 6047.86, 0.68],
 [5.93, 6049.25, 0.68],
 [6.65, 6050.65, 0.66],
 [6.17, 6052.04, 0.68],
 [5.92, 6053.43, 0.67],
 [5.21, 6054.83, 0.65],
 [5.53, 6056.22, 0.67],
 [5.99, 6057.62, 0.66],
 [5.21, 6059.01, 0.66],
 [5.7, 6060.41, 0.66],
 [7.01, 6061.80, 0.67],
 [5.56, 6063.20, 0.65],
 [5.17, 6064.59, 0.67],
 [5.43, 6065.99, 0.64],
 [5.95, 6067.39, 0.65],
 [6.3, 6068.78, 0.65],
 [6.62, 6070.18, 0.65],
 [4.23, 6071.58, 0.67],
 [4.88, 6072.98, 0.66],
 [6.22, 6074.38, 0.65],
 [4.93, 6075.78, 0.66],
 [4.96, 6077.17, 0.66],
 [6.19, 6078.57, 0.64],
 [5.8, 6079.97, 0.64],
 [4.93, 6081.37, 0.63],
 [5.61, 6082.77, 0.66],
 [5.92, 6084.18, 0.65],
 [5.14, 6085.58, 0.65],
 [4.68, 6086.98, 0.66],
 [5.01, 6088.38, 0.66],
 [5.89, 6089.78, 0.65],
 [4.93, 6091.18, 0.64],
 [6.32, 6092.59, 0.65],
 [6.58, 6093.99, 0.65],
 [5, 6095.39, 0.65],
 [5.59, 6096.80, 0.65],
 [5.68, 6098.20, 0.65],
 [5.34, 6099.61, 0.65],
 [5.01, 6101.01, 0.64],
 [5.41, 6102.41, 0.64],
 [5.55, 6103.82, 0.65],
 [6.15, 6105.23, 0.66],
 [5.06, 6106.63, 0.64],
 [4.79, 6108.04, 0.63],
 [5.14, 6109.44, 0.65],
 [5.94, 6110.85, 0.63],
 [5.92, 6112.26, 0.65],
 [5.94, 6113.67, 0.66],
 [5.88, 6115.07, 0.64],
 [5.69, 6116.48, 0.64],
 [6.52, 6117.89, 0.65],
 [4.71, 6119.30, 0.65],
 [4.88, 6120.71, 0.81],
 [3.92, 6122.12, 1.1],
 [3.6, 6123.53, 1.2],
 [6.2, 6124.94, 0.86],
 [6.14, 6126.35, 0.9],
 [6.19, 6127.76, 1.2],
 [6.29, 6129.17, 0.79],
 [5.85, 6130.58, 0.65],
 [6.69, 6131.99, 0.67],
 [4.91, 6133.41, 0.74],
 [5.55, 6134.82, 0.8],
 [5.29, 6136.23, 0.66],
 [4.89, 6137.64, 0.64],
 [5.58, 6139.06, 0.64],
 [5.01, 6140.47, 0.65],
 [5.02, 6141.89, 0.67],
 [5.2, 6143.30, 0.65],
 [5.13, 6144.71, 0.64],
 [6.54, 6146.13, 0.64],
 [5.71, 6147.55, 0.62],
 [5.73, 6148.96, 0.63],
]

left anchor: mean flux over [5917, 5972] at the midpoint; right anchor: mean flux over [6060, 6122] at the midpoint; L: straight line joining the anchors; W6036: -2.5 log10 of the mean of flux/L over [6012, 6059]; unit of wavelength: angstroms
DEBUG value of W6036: -0.03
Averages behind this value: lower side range 5.51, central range 5.66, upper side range 5.53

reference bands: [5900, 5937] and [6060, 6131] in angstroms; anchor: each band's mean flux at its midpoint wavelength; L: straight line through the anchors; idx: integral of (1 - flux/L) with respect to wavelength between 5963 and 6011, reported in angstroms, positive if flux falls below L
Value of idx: 0.3 angstroms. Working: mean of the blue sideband 5.71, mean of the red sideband 5.53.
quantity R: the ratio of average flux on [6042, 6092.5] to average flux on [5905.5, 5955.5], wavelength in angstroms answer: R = 1.0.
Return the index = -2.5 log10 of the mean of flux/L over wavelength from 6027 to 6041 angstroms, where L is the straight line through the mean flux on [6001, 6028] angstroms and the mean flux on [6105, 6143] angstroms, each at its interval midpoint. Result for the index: -0.02 mag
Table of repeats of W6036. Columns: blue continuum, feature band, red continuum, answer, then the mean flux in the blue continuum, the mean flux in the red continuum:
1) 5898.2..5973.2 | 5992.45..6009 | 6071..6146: -0.02 mag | 5.57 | 5.44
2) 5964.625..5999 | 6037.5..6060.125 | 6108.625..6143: -0.02 mag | 5.63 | 5.48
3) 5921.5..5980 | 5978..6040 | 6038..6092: -0.01 mag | 5.56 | 5.59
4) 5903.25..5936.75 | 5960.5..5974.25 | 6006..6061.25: 0.02 mag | 5.7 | 5.64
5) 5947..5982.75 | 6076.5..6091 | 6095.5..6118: 0.04 mag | 5.67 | 5.56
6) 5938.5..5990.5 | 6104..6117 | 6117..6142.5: -0.04 mag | 5.55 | 5.4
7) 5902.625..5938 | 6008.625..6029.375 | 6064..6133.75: 0.02 mag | 5.7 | 5.52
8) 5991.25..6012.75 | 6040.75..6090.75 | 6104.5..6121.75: -0.01 mag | 5.6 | 5.52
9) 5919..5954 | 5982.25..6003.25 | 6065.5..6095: -0.01 mag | 5.43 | 5.54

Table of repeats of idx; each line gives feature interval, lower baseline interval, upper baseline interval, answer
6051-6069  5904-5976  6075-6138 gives -0.9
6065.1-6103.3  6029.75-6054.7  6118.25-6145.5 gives 0.5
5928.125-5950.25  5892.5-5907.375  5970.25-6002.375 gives 0.3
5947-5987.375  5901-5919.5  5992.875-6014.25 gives 0.7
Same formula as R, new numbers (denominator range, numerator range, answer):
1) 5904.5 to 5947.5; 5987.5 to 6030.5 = 0.99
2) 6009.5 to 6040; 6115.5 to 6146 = 0.96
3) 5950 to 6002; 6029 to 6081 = 1.02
